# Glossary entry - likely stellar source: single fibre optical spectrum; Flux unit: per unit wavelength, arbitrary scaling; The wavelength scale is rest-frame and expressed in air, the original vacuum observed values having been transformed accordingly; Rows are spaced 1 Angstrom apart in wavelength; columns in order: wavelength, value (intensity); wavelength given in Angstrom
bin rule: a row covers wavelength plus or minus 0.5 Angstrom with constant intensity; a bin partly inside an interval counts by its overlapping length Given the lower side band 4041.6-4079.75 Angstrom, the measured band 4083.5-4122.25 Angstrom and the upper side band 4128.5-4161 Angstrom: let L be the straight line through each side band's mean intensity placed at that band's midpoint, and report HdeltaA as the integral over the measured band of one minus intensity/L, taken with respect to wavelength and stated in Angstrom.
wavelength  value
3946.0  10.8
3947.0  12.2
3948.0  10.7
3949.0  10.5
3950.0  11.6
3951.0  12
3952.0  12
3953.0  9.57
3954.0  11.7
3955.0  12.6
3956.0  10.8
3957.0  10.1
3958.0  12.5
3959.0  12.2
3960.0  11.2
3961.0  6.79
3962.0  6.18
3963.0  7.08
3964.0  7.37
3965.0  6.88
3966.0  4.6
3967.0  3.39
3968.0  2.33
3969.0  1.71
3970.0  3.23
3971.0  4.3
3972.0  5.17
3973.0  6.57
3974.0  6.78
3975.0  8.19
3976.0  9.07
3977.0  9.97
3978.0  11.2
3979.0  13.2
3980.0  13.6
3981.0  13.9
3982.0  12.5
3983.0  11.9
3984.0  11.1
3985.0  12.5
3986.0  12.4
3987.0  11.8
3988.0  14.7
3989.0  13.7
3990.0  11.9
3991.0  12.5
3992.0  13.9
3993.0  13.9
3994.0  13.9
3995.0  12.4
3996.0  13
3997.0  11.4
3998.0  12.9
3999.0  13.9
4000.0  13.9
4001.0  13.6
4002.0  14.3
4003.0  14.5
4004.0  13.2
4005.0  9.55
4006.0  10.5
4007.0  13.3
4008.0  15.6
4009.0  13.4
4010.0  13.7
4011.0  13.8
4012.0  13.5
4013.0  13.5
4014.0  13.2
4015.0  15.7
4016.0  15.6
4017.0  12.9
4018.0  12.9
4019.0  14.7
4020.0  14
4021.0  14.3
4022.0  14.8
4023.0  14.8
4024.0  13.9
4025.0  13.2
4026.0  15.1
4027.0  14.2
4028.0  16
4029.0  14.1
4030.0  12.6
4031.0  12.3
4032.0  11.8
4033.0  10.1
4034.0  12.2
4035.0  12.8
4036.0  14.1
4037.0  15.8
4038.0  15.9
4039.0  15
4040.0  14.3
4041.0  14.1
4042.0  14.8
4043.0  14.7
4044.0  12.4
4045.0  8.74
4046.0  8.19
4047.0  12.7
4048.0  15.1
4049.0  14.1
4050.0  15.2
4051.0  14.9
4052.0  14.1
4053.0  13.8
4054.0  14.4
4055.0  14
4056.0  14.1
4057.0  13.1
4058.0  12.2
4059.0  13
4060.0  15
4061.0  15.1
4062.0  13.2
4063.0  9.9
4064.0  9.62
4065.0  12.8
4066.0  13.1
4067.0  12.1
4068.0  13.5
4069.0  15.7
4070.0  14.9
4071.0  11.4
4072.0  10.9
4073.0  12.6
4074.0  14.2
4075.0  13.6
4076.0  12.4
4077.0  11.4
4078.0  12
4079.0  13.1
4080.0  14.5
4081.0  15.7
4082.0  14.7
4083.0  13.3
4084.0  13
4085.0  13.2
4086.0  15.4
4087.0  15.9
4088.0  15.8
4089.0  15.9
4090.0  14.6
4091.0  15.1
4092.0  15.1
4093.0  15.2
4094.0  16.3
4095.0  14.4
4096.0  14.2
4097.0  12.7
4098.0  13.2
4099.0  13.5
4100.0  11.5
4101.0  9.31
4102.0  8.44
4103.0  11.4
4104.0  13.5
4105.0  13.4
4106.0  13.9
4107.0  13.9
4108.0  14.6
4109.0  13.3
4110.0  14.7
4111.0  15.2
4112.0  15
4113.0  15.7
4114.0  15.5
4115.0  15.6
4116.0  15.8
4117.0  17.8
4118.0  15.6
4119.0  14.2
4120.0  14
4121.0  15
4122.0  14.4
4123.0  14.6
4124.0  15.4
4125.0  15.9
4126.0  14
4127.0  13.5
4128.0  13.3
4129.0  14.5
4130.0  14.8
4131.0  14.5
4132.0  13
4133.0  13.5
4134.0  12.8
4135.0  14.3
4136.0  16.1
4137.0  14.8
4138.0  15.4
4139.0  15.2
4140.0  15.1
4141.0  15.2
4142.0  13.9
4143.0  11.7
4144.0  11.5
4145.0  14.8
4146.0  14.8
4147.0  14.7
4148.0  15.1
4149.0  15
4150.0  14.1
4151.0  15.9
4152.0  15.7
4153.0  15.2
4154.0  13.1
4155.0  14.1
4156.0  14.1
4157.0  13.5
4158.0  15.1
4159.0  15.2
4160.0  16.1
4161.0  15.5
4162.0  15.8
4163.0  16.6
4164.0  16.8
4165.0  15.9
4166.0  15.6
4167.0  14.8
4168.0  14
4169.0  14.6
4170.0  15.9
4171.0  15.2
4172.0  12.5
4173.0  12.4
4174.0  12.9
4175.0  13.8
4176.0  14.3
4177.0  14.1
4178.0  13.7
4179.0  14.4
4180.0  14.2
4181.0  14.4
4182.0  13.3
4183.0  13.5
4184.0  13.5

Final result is -1.31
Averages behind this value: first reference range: 13.1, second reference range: 14.5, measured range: 14.2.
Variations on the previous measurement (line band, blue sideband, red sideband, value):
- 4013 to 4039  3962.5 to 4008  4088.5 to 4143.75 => -4.9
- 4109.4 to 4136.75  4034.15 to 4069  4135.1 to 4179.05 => -1.0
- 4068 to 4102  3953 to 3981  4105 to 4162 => -2.5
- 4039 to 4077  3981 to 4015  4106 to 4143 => 1.8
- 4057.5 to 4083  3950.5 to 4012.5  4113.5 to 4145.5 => 0.0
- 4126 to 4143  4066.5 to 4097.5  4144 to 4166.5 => 0.5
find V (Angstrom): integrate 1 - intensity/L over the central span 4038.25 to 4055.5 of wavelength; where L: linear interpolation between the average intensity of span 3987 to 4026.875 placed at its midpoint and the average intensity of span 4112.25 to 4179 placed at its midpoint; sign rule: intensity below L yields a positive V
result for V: 0.4 Angstrom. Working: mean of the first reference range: 13.6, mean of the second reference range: 14.7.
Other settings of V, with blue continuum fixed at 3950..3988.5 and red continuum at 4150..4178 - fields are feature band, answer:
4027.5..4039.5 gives -2.6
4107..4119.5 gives -1.8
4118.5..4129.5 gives -0.7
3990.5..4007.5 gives -4.8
